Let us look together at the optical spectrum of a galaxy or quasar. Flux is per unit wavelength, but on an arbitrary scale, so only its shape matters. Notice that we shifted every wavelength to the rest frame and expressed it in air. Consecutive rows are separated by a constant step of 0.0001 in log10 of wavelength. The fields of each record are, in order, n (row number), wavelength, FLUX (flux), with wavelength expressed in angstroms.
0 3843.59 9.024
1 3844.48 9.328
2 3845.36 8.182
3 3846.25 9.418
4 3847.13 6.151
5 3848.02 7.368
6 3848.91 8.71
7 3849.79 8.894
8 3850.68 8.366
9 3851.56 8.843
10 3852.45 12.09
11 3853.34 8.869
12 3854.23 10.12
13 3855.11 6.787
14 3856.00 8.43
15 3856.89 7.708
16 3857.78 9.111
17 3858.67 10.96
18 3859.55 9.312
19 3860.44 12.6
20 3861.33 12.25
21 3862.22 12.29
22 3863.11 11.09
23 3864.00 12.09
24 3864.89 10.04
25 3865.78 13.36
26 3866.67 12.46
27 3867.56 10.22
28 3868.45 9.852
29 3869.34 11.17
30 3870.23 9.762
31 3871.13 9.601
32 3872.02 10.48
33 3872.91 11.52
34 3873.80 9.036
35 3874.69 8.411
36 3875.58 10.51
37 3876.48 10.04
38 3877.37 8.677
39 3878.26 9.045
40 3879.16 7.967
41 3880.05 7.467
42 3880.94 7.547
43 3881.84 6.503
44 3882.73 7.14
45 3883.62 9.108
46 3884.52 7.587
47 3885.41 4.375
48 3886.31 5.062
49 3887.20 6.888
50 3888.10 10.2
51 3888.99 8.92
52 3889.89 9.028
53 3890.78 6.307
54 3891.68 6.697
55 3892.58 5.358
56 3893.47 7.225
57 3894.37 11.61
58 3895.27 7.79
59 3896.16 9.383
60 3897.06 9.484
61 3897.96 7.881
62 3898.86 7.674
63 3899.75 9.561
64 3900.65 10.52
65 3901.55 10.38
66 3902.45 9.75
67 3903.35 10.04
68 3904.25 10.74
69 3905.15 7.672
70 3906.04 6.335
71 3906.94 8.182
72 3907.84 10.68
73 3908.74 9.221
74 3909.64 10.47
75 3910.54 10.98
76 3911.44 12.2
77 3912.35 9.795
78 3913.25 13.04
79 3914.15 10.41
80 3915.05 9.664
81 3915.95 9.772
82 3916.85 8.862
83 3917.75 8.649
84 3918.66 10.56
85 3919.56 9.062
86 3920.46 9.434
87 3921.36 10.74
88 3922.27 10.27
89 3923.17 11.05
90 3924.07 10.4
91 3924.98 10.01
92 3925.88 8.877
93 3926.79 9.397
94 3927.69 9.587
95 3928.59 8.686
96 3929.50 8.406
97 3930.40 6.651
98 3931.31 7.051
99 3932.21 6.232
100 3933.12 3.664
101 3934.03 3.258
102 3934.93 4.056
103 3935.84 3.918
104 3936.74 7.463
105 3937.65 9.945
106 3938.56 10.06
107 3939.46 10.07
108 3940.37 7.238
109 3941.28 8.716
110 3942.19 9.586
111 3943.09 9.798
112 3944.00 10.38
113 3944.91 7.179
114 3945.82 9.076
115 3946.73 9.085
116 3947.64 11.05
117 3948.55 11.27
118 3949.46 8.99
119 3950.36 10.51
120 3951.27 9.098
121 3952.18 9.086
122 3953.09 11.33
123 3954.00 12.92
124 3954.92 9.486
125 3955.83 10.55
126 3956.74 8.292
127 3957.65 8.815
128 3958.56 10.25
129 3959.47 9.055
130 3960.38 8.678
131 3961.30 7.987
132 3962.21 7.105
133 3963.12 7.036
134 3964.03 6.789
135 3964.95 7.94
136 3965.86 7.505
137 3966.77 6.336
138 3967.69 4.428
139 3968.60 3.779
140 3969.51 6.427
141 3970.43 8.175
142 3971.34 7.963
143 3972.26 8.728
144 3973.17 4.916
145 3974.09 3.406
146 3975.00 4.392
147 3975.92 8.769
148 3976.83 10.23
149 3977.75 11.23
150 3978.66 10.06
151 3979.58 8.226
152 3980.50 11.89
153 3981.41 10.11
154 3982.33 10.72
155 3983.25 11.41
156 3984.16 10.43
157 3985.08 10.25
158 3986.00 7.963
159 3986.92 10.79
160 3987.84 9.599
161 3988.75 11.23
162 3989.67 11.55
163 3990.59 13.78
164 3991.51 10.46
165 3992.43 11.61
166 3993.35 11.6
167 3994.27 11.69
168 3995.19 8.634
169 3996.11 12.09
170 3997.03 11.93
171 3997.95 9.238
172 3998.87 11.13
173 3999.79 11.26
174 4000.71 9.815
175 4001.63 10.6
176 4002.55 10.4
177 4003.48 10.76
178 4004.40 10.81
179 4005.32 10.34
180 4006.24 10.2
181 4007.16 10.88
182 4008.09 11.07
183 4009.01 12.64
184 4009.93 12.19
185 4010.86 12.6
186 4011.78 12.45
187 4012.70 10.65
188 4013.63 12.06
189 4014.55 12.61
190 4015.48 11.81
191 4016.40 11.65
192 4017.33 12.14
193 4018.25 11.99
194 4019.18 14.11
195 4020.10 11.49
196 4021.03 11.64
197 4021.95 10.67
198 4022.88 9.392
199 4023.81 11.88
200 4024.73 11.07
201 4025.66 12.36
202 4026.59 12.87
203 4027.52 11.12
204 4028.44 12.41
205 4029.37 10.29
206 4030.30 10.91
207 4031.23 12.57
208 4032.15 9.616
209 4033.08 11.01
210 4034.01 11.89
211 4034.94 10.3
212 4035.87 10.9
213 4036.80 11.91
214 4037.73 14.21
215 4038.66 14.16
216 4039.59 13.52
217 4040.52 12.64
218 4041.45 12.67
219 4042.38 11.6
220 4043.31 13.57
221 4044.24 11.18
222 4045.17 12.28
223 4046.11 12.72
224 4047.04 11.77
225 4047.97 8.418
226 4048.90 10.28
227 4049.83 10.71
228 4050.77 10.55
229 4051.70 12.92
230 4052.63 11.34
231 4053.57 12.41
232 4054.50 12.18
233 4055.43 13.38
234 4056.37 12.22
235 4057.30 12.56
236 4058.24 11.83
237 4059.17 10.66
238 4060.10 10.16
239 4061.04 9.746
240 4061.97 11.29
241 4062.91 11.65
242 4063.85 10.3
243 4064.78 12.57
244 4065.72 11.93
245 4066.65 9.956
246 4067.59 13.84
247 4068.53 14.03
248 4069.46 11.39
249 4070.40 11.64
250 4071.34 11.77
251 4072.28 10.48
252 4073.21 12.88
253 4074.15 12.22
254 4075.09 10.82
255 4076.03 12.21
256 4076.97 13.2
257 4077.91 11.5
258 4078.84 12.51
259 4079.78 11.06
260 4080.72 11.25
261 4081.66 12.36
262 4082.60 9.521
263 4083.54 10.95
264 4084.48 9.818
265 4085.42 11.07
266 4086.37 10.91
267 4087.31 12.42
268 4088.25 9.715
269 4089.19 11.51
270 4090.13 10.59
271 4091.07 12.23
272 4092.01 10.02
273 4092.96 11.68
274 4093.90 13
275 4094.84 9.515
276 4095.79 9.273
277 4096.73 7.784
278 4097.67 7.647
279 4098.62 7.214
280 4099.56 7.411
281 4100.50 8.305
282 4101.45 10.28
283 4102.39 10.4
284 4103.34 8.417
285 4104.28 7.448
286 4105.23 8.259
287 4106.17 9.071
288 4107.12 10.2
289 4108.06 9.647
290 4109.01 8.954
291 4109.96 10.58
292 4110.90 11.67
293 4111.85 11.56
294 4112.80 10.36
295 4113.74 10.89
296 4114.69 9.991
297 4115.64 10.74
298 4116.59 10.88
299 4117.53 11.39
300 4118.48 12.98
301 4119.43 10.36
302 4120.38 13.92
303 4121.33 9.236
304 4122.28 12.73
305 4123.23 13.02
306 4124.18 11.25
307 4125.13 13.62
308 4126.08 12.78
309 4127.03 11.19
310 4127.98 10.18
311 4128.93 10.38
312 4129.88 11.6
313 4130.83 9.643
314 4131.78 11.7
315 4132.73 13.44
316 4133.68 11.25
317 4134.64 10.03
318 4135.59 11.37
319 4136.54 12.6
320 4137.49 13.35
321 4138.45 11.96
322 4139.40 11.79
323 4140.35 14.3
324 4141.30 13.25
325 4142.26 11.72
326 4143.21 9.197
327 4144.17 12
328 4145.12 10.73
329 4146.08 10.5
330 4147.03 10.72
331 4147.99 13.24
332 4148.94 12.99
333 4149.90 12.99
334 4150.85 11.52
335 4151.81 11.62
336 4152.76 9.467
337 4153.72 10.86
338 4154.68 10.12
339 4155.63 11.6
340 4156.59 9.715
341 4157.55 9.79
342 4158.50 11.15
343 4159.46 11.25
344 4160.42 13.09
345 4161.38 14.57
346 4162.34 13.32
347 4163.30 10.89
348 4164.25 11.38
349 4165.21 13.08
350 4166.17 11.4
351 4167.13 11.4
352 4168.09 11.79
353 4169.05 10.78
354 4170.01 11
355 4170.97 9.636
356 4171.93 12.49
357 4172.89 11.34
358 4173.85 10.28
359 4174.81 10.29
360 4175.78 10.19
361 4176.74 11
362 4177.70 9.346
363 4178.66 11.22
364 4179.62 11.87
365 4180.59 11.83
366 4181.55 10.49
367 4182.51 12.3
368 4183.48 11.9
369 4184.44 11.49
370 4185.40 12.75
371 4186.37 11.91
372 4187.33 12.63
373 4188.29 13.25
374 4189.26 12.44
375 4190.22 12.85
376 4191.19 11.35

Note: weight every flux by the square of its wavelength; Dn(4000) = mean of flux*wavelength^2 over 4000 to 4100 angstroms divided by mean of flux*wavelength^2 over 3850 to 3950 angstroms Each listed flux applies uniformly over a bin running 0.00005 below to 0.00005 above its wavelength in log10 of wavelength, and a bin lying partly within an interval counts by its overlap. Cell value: 1.35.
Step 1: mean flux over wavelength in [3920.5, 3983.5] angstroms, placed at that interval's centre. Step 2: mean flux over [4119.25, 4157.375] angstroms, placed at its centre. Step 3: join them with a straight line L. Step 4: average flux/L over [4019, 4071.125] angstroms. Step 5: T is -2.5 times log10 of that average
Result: -0.17 mag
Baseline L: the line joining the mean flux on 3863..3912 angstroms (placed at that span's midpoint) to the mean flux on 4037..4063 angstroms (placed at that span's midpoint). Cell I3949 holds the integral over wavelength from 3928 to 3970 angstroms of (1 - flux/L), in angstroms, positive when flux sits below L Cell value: 8.23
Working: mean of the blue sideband 9.1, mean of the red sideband 11.9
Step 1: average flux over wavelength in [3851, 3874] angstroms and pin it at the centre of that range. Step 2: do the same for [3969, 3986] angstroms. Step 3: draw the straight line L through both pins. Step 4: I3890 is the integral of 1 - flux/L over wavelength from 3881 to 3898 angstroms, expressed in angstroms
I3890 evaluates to 3.9 angstroms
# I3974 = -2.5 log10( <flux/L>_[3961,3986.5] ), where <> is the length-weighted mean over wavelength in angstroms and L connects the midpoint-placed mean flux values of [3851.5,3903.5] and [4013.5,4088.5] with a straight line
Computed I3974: 0.30 mag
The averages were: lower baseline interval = 9.22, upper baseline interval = 11.7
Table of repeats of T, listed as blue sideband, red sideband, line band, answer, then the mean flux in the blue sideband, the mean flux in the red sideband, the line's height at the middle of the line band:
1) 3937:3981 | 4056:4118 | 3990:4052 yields -0.19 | 8.62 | 10.7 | 9.65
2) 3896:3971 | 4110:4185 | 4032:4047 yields -0.20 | 8.84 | 11.5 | 10.1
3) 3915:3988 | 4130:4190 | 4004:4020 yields -0.23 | 8.64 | 11.6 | 9.49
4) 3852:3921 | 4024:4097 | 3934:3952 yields 0.16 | 9.37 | 11.5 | 10.1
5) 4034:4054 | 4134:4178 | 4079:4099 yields 0.12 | 11.9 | 11.5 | 11.7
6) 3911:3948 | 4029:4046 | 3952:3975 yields 0.25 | 8.85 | 12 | 9.84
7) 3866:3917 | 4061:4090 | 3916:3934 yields 0.10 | 9.08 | 11.5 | 9.52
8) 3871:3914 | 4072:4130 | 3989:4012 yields -0.14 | 8.84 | 10.7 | 9.82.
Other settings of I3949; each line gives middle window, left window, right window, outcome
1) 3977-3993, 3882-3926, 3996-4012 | 0.1 angstroms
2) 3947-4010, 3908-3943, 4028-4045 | 5.1 angstroms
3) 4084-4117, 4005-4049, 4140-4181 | 4.5 angstroms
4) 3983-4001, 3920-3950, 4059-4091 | -2.1 angstroms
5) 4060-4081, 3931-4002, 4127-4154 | -2.3 angstroms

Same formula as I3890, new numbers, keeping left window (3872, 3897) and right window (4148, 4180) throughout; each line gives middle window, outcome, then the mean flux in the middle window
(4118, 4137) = -1.27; 11.7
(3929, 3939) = 2.65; 6.43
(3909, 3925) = -3.25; 10.3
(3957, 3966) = 0.91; 8.14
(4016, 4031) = -2.89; 11.6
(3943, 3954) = -1.17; 9.87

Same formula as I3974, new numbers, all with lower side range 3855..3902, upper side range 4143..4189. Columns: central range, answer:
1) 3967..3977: 0.48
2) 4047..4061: -0.08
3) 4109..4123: -0.01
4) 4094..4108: 0.23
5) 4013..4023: -0.15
